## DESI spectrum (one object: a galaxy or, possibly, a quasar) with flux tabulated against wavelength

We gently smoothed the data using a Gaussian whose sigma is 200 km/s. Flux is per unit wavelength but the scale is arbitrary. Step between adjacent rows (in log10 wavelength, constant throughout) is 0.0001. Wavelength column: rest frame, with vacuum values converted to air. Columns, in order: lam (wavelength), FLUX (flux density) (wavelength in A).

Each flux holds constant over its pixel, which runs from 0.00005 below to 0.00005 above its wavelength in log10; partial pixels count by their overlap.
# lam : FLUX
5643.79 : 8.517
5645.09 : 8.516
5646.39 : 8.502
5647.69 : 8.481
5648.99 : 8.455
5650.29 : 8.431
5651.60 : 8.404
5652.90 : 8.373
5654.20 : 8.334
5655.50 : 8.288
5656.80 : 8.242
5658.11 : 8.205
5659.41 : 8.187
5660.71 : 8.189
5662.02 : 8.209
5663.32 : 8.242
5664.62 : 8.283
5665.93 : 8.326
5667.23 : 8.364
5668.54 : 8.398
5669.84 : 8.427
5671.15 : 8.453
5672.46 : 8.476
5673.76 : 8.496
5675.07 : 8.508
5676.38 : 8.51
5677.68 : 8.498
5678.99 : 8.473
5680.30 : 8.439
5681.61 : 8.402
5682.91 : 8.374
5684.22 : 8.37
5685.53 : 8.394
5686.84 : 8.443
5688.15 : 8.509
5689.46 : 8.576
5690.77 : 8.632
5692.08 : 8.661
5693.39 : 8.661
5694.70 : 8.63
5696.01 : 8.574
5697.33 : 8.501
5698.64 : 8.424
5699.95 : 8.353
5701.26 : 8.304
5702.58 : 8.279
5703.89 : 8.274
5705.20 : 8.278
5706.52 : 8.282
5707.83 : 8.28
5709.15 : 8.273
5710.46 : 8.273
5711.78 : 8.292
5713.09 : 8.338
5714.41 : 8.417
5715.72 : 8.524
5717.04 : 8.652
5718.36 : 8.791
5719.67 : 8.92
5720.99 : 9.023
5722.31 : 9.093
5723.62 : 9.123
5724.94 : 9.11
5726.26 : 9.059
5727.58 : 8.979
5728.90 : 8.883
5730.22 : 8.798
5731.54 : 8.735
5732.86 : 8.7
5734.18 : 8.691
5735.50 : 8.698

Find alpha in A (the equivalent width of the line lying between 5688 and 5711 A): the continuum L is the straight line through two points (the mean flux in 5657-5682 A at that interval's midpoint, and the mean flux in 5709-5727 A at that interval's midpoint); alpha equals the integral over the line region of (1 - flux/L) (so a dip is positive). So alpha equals 0.4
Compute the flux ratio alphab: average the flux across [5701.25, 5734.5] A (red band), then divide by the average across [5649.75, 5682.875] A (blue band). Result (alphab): 1.03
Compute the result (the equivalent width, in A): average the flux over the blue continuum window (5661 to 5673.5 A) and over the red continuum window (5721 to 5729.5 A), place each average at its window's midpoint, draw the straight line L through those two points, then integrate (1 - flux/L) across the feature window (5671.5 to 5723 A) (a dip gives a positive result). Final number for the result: 1.3 A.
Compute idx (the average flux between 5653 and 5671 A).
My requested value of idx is 8.29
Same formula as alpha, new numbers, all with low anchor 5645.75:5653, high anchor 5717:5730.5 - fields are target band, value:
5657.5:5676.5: 0.5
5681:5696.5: 0.4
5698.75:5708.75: 0.6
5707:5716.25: 0.6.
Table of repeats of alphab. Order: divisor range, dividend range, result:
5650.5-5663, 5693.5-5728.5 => 1.04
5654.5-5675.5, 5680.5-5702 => 1.02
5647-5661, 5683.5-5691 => 1.02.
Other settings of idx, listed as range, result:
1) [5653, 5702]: 8.41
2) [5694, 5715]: 8.36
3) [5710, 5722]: 8.6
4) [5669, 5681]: 8.47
